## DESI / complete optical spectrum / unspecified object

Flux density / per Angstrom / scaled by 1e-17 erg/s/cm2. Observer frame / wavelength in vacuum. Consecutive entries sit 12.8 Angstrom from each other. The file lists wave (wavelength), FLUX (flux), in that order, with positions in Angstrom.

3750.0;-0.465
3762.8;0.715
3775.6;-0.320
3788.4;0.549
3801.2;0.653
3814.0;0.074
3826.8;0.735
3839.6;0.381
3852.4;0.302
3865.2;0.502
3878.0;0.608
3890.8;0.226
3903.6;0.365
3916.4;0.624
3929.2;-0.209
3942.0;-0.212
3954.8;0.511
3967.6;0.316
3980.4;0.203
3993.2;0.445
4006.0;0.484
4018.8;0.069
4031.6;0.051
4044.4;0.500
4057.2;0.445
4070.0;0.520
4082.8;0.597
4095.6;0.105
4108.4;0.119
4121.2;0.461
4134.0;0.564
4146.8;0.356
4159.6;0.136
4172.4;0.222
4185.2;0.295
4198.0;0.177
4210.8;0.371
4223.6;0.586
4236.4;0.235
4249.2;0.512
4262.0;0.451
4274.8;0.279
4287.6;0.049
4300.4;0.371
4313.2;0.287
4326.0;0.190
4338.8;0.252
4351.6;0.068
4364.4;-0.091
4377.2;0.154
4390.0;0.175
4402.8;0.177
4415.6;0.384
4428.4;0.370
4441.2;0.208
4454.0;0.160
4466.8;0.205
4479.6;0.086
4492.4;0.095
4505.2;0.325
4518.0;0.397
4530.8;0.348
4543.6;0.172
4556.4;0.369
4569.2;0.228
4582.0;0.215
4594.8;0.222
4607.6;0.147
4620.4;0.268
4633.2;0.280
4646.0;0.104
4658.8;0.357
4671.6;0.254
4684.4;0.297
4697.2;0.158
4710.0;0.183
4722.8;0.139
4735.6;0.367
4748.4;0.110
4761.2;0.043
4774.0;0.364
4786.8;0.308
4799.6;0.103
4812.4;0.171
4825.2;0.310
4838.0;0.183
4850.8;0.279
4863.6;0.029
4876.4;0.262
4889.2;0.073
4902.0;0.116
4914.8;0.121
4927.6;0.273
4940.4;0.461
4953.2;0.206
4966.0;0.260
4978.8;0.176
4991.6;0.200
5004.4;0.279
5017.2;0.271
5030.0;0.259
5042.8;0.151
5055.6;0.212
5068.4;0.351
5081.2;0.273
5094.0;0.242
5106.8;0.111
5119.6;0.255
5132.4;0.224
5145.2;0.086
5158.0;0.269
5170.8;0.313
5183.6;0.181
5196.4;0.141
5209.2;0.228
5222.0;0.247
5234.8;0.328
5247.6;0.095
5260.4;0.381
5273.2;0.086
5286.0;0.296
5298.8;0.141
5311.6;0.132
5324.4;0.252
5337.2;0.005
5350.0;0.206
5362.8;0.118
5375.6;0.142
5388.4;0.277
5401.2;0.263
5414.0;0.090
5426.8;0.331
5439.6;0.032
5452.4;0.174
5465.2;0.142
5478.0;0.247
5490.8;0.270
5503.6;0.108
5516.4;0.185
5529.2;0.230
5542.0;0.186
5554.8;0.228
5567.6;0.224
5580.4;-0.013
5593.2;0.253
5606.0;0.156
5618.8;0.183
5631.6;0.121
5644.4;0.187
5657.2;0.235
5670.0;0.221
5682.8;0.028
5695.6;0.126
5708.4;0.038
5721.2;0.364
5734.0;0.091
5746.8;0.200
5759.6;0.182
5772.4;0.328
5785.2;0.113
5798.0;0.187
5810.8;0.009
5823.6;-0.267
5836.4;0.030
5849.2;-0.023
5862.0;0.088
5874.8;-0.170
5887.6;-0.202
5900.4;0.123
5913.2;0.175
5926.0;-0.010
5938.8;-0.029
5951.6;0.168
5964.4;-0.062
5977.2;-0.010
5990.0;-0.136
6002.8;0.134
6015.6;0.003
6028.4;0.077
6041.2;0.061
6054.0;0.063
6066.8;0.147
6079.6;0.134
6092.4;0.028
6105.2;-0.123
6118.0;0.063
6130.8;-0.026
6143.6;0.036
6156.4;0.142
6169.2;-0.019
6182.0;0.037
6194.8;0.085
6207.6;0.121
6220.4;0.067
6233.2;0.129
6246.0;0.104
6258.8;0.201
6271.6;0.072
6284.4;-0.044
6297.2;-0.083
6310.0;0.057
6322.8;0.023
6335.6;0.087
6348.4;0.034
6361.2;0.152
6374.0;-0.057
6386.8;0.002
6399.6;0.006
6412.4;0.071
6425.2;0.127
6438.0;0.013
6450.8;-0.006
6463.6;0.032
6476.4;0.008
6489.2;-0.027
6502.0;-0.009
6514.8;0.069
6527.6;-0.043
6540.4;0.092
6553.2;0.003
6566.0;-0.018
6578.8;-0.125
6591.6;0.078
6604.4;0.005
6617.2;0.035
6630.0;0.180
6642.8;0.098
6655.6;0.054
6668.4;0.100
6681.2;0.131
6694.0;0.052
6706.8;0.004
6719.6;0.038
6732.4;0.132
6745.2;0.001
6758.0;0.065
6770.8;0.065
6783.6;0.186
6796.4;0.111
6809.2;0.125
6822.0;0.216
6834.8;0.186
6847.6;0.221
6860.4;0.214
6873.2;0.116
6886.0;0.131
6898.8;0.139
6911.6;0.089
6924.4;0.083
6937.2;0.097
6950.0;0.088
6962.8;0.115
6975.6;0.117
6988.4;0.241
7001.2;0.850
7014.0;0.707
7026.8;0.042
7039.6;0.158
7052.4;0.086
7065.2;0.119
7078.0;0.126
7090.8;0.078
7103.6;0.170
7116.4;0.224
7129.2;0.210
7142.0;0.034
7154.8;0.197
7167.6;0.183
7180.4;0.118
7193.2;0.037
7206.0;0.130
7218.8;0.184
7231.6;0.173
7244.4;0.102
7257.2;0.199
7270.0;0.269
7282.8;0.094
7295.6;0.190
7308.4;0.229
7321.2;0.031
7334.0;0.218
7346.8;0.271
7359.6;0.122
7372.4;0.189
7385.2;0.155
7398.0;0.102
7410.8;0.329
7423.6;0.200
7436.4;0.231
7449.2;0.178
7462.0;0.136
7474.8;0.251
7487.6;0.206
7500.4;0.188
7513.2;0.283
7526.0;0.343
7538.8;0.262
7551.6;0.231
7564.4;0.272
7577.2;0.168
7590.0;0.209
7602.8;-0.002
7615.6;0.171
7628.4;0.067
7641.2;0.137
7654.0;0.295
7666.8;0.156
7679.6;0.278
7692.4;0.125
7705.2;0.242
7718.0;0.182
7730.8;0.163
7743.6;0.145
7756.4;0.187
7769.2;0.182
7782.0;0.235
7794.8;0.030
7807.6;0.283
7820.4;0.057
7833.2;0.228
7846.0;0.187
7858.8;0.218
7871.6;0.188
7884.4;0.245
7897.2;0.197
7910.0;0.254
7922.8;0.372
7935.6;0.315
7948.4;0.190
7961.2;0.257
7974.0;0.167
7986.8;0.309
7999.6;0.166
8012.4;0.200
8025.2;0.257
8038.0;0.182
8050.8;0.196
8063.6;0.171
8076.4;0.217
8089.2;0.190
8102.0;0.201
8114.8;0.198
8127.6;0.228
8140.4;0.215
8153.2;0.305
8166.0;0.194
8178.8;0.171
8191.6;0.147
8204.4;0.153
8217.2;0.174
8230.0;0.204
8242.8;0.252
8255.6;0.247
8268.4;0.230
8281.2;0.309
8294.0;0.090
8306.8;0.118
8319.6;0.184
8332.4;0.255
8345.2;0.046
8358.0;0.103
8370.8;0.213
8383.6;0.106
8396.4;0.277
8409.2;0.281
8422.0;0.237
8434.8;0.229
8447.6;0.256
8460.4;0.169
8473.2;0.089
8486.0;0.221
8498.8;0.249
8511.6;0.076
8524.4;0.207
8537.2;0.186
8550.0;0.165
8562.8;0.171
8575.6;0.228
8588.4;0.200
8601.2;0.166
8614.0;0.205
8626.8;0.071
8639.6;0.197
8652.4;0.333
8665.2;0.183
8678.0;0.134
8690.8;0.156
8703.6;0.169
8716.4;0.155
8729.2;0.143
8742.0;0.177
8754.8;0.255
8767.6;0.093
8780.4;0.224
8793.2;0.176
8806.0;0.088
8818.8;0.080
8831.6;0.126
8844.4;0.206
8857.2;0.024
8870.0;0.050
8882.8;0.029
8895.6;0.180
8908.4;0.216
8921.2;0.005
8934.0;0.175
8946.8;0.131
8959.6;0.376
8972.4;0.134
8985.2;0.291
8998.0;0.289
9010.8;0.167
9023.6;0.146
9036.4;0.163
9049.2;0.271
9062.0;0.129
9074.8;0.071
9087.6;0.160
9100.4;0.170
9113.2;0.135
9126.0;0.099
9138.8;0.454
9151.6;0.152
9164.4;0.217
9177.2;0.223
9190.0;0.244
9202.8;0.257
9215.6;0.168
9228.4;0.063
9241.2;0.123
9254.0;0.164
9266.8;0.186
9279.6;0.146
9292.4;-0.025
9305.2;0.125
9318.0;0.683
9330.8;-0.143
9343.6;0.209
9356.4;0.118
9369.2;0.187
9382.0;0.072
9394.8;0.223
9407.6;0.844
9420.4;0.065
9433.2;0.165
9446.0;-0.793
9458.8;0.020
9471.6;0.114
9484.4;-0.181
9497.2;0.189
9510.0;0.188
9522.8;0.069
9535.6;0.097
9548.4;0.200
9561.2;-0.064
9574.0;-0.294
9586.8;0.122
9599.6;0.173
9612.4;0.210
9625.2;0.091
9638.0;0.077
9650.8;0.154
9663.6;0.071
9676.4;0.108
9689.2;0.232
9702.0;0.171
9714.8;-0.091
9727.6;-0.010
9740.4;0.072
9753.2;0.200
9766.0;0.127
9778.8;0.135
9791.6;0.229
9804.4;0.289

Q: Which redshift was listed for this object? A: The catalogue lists 0.879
